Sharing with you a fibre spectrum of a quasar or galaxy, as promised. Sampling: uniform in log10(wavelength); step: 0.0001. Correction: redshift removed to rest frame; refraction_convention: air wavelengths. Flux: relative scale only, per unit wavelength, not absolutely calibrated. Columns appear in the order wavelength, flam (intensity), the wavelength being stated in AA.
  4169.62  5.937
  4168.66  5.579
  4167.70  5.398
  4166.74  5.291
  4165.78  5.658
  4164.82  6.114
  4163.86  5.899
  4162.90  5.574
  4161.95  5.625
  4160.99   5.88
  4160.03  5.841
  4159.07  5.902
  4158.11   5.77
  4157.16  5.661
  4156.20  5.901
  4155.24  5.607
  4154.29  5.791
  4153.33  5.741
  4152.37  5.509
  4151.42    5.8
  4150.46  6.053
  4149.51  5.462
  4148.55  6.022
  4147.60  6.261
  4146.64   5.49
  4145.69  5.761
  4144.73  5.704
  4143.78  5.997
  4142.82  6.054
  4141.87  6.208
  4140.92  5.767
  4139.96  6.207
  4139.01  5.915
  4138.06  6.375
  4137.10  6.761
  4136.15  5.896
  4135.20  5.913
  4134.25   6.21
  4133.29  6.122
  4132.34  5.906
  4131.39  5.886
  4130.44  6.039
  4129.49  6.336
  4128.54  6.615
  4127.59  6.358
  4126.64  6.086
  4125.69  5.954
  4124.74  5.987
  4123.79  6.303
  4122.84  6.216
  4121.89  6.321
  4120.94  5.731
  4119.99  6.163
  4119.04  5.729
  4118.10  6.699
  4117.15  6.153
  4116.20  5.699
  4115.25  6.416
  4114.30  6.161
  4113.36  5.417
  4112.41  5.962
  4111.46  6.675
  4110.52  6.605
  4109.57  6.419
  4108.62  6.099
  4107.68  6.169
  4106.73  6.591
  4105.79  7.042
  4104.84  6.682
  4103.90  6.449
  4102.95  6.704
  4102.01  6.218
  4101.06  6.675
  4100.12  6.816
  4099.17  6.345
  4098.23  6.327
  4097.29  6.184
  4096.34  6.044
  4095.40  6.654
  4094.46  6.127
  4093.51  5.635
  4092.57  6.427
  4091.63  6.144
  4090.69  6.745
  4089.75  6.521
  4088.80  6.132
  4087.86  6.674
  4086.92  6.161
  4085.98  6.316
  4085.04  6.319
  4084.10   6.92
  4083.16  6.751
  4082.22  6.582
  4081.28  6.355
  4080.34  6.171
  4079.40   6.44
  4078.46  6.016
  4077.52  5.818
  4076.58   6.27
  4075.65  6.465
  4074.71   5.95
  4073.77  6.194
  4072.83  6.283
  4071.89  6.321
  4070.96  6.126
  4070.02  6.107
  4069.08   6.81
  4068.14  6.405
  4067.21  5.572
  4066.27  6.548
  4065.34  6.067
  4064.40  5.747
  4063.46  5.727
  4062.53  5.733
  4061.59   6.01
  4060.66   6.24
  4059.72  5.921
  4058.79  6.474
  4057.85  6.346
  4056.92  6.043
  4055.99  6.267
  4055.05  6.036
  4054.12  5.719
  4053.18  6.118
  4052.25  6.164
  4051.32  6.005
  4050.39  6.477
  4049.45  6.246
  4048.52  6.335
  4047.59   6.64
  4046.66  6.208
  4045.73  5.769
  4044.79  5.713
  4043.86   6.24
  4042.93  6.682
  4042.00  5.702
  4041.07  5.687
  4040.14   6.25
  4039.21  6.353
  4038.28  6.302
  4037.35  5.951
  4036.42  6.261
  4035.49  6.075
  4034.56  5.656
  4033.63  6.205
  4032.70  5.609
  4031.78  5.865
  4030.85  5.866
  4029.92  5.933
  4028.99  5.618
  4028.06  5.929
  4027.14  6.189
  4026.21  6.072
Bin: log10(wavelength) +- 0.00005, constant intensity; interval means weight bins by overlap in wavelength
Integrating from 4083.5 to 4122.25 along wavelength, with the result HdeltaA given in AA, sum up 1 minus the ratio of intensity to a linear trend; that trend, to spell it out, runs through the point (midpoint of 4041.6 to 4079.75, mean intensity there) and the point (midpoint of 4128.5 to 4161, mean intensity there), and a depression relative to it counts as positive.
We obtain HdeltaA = -1.8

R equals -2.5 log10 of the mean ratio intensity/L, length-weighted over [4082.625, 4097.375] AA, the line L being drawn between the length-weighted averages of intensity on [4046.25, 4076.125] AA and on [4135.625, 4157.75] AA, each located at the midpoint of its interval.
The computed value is -0.05 mag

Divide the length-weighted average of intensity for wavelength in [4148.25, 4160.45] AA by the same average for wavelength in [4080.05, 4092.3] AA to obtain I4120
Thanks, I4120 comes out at 0.89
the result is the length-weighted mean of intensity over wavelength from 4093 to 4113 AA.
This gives 6.39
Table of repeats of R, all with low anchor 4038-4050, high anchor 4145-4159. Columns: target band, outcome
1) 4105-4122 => -0.06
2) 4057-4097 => -0.04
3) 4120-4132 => -0.05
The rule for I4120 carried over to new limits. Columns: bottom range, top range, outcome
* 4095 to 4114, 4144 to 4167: 0.90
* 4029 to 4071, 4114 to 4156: 0.99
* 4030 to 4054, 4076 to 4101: 1.04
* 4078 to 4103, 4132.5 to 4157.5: 0.93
